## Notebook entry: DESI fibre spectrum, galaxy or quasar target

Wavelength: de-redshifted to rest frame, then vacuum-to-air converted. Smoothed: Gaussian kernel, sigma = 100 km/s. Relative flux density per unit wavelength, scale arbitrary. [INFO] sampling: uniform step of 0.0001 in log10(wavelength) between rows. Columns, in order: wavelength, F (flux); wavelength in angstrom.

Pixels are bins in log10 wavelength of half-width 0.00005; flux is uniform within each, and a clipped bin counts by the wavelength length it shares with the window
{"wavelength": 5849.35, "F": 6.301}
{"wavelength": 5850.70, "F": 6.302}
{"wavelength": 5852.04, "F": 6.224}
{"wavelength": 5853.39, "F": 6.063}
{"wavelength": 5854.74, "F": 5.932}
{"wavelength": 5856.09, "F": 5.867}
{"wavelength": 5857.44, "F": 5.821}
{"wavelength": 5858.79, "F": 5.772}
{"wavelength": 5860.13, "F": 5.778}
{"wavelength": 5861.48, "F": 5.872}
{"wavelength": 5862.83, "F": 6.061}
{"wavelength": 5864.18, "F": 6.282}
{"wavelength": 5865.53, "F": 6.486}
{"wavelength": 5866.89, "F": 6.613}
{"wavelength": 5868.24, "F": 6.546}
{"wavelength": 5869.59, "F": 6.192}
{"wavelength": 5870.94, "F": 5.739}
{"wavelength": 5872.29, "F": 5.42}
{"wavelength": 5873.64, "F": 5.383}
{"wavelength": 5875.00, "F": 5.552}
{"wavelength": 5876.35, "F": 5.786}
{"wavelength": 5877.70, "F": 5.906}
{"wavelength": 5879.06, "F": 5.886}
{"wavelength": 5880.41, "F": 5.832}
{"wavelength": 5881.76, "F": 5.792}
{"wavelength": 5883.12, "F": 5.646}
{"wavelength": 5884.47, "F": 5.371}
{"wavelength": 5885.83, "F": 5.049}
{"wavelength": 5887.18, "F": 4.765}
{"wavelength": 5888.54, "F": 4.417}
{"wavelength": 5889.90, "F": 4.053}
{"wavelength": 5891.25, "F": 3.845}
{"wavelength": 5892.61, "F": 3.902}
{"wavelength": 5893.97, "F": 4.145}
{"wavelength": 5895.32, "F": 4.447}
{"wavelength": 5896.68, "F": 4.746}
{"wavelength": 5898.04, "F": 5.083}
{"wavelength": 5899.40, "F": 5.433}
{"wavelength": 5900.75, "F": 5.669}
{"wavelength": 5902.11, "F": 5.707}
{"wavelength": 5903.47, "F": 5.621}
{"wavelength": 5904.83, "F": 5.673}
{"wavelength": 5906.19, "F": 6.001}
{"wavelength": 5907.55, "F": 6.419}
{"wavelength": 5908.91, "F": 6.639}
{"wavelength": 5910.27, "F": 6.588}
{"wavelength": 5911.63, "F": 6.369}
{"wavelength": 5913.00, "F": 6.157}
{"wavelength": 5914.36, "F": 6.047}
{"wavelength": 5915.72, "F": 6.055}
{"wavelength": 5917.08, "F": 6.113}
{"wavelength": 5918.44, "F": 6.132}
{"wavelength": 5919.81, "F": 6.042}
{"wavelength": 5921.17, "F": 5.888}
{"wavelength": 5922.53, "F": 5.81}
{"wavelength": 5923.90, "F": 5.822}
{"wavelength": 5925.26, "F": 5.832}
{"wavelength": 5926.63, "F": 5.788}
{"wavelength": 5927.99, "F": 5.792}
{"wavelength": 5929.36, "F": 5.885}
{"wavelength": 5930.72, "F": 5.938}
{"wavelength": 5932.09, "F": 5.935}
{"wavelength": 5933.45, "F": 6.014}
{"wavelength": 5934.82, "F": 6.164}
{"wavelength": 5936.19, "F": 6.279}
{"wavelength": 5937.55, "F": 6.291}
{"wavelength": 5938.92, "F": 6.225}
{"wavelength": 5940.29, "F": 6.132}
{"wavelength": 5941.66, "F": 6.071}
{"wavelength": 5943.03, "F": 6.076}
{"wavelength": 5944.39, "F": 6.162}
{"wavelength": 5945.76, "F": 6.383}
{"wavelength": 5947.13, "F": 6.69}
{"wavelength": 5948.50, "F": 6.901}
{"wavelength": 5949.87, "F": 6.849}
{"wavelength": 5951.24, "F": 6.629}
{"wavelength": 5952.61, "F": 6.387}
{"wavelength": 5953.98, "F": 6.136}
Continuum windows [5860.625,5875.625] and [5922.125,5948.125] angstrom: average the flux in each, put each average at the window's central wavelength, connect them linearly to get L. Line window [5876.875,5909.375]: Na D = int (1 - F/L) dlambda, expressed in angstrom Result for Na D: 4.25 angstrom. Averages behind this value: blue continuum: 6.01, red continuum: 6.08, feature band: 5.25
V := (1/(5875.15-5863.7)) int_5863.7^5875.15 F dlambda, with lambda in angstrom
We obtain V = 6.04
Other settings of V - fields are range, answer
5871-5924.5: 5.52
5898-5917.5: 6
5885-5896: 4.34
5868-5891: 5.44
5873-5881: 5.72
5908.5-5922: 6.19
